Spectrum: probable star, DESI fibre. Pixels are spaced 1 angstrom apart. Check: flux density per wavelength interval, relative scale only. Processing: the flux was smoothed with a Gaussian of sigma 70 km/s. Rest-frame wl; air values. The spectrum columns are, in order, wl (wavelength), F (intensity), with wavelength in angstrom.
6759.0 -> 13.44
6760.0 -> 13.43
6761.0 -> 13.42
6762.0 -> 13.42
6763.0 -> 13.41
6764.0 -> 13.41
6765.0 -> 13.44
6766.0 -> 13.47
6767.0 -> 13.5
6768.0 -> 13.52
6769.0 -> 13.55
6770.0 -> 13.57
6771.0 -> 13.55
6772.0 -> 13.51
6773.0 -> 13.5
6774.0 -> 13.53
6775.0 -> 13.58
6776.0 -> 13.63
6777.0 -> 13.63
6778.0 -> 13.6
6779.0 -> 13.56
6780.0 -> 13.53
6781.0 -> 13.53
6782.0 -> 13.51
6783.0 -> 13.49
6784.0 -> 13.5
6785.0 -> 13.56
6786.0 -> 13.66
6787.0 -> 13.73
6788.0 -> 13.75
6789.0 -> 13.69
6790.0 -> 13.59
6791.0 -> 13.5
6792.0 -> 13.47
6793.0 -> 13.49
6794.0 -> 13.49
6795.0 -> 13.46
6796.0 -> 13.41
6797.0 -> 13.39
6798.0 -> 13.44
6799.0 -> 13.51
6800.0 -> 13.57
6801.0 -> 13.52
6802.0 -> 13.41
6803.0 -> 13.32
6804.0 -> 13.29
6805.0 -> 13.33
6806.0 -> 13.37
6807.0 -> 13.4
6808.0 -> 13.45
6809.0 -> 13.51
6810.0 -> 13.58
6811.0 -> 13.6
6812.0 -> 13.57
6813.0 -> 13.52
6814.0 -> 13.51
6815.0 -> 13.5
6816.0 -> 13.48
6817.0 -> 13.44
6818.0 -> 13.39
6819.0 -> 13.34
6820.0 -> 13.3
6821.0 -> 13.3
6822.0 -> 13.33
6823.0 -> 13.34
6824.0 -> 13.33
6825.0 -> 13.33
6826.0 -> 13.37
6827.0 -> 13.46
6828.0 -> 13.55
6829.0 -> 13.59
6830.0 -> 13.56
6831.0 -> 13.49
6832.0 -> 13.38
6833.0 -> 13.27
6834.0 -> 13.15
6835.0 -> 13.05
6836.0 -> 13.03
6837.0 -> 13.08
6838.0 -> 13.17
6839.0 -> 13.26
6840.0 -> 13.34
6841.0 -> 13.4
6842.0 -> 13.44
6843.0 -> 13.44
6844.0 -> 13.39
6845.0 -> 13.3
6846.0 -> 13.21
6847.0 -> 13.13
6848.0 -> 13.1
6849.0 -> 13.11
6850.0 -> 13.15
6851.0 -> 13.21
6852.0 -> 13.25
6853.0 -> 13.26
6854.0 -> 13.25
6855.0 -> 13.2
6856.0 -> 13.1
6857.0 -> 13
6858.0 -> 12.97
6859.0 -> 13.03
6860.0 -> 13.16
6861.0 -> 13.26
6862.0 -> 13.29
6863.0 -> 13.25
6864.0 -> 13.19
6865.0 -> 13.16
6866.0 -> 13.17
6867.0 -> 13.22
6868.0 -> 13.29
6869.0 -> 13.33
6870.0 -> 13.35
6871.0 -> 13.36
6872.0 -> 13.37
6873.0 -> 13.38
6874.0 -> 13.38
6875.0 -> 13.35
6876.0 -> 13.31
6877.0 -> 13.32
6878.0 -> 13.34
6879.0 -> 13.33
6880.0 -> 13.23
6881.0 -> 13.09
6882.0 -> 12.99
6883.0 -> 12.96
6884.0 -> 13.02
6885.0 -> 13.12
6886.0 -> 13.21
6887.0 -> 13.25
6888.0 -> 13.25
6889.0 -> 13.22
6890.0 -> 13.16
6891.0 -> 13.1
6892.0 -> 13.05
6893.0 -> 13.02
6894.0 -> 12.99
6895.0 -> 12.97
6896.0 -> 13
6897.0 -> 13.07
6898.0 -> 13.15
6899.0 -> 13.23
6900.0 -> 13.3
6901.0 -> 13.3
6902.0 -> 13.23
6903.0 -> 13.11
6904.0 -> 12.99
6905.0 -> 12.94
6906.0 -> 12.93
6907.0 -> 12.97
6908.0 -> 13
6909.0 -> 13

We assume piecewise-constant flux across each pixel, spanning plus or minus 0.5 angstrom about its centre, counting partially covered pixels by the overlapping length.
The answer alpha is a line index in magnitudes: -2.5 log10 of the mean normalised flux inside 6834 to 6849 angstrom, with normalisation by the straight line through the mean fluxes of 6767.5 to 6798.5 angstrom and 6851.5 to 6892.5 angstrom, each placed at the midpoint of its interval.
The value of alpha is 0.01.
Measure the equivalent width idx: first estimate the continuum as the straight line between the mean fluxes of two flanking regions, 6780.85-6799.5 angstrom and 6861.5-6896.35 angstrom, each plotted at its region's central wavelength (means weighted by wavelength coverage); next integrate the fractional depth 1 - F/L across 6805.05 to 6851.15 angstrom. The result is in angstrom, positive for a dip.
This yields 0.1 angstrom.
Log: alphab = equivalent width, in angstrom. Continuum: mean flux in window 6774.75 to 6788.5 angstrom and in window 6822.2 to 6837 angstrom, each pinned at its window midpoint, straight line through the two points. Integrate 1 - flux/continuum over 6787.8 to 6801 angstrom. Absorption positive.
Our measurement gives 0.01 angstrom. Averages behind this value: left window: 13.6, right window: 13.3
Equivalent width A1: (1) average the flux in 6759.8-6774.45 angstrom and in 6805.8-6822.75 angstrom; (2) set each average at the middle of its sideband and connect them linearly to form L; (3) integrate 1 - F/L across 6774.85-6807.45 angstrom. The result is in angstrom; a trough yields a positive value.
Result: -0.1 angstrom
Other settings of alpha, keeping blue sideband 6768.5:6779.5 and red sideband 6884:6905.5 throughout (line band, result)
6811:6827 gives 0.00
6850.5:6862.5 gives 0.01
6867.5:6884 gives -0.01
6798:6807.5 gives 0.00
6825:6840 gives 0.00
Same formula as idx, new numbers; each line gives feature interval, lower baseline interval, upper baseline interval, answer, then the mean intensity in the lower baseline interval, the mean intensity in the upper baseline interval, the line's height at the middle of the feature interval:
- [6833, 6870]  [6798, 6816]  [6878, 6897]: 0.2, 13.5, 13.1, 13.3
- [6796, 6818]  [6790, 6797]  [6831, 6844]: -0.1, 13.5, 13.3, 13.4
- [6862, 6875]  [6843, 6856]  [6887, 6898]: -0.1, 13.2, 13.1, 13.2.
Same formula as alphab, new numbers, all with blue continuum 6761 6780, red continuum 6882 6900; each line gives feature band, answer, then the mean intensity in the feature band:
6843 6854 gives 0.0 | 13.2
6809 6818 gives -0.1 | 13.5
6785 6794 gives -0.1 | 13.6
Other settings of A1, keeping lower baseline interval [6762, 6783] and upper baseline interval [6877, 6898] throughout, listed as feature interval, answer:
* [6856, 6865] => 0.1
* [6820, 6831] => -0.1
